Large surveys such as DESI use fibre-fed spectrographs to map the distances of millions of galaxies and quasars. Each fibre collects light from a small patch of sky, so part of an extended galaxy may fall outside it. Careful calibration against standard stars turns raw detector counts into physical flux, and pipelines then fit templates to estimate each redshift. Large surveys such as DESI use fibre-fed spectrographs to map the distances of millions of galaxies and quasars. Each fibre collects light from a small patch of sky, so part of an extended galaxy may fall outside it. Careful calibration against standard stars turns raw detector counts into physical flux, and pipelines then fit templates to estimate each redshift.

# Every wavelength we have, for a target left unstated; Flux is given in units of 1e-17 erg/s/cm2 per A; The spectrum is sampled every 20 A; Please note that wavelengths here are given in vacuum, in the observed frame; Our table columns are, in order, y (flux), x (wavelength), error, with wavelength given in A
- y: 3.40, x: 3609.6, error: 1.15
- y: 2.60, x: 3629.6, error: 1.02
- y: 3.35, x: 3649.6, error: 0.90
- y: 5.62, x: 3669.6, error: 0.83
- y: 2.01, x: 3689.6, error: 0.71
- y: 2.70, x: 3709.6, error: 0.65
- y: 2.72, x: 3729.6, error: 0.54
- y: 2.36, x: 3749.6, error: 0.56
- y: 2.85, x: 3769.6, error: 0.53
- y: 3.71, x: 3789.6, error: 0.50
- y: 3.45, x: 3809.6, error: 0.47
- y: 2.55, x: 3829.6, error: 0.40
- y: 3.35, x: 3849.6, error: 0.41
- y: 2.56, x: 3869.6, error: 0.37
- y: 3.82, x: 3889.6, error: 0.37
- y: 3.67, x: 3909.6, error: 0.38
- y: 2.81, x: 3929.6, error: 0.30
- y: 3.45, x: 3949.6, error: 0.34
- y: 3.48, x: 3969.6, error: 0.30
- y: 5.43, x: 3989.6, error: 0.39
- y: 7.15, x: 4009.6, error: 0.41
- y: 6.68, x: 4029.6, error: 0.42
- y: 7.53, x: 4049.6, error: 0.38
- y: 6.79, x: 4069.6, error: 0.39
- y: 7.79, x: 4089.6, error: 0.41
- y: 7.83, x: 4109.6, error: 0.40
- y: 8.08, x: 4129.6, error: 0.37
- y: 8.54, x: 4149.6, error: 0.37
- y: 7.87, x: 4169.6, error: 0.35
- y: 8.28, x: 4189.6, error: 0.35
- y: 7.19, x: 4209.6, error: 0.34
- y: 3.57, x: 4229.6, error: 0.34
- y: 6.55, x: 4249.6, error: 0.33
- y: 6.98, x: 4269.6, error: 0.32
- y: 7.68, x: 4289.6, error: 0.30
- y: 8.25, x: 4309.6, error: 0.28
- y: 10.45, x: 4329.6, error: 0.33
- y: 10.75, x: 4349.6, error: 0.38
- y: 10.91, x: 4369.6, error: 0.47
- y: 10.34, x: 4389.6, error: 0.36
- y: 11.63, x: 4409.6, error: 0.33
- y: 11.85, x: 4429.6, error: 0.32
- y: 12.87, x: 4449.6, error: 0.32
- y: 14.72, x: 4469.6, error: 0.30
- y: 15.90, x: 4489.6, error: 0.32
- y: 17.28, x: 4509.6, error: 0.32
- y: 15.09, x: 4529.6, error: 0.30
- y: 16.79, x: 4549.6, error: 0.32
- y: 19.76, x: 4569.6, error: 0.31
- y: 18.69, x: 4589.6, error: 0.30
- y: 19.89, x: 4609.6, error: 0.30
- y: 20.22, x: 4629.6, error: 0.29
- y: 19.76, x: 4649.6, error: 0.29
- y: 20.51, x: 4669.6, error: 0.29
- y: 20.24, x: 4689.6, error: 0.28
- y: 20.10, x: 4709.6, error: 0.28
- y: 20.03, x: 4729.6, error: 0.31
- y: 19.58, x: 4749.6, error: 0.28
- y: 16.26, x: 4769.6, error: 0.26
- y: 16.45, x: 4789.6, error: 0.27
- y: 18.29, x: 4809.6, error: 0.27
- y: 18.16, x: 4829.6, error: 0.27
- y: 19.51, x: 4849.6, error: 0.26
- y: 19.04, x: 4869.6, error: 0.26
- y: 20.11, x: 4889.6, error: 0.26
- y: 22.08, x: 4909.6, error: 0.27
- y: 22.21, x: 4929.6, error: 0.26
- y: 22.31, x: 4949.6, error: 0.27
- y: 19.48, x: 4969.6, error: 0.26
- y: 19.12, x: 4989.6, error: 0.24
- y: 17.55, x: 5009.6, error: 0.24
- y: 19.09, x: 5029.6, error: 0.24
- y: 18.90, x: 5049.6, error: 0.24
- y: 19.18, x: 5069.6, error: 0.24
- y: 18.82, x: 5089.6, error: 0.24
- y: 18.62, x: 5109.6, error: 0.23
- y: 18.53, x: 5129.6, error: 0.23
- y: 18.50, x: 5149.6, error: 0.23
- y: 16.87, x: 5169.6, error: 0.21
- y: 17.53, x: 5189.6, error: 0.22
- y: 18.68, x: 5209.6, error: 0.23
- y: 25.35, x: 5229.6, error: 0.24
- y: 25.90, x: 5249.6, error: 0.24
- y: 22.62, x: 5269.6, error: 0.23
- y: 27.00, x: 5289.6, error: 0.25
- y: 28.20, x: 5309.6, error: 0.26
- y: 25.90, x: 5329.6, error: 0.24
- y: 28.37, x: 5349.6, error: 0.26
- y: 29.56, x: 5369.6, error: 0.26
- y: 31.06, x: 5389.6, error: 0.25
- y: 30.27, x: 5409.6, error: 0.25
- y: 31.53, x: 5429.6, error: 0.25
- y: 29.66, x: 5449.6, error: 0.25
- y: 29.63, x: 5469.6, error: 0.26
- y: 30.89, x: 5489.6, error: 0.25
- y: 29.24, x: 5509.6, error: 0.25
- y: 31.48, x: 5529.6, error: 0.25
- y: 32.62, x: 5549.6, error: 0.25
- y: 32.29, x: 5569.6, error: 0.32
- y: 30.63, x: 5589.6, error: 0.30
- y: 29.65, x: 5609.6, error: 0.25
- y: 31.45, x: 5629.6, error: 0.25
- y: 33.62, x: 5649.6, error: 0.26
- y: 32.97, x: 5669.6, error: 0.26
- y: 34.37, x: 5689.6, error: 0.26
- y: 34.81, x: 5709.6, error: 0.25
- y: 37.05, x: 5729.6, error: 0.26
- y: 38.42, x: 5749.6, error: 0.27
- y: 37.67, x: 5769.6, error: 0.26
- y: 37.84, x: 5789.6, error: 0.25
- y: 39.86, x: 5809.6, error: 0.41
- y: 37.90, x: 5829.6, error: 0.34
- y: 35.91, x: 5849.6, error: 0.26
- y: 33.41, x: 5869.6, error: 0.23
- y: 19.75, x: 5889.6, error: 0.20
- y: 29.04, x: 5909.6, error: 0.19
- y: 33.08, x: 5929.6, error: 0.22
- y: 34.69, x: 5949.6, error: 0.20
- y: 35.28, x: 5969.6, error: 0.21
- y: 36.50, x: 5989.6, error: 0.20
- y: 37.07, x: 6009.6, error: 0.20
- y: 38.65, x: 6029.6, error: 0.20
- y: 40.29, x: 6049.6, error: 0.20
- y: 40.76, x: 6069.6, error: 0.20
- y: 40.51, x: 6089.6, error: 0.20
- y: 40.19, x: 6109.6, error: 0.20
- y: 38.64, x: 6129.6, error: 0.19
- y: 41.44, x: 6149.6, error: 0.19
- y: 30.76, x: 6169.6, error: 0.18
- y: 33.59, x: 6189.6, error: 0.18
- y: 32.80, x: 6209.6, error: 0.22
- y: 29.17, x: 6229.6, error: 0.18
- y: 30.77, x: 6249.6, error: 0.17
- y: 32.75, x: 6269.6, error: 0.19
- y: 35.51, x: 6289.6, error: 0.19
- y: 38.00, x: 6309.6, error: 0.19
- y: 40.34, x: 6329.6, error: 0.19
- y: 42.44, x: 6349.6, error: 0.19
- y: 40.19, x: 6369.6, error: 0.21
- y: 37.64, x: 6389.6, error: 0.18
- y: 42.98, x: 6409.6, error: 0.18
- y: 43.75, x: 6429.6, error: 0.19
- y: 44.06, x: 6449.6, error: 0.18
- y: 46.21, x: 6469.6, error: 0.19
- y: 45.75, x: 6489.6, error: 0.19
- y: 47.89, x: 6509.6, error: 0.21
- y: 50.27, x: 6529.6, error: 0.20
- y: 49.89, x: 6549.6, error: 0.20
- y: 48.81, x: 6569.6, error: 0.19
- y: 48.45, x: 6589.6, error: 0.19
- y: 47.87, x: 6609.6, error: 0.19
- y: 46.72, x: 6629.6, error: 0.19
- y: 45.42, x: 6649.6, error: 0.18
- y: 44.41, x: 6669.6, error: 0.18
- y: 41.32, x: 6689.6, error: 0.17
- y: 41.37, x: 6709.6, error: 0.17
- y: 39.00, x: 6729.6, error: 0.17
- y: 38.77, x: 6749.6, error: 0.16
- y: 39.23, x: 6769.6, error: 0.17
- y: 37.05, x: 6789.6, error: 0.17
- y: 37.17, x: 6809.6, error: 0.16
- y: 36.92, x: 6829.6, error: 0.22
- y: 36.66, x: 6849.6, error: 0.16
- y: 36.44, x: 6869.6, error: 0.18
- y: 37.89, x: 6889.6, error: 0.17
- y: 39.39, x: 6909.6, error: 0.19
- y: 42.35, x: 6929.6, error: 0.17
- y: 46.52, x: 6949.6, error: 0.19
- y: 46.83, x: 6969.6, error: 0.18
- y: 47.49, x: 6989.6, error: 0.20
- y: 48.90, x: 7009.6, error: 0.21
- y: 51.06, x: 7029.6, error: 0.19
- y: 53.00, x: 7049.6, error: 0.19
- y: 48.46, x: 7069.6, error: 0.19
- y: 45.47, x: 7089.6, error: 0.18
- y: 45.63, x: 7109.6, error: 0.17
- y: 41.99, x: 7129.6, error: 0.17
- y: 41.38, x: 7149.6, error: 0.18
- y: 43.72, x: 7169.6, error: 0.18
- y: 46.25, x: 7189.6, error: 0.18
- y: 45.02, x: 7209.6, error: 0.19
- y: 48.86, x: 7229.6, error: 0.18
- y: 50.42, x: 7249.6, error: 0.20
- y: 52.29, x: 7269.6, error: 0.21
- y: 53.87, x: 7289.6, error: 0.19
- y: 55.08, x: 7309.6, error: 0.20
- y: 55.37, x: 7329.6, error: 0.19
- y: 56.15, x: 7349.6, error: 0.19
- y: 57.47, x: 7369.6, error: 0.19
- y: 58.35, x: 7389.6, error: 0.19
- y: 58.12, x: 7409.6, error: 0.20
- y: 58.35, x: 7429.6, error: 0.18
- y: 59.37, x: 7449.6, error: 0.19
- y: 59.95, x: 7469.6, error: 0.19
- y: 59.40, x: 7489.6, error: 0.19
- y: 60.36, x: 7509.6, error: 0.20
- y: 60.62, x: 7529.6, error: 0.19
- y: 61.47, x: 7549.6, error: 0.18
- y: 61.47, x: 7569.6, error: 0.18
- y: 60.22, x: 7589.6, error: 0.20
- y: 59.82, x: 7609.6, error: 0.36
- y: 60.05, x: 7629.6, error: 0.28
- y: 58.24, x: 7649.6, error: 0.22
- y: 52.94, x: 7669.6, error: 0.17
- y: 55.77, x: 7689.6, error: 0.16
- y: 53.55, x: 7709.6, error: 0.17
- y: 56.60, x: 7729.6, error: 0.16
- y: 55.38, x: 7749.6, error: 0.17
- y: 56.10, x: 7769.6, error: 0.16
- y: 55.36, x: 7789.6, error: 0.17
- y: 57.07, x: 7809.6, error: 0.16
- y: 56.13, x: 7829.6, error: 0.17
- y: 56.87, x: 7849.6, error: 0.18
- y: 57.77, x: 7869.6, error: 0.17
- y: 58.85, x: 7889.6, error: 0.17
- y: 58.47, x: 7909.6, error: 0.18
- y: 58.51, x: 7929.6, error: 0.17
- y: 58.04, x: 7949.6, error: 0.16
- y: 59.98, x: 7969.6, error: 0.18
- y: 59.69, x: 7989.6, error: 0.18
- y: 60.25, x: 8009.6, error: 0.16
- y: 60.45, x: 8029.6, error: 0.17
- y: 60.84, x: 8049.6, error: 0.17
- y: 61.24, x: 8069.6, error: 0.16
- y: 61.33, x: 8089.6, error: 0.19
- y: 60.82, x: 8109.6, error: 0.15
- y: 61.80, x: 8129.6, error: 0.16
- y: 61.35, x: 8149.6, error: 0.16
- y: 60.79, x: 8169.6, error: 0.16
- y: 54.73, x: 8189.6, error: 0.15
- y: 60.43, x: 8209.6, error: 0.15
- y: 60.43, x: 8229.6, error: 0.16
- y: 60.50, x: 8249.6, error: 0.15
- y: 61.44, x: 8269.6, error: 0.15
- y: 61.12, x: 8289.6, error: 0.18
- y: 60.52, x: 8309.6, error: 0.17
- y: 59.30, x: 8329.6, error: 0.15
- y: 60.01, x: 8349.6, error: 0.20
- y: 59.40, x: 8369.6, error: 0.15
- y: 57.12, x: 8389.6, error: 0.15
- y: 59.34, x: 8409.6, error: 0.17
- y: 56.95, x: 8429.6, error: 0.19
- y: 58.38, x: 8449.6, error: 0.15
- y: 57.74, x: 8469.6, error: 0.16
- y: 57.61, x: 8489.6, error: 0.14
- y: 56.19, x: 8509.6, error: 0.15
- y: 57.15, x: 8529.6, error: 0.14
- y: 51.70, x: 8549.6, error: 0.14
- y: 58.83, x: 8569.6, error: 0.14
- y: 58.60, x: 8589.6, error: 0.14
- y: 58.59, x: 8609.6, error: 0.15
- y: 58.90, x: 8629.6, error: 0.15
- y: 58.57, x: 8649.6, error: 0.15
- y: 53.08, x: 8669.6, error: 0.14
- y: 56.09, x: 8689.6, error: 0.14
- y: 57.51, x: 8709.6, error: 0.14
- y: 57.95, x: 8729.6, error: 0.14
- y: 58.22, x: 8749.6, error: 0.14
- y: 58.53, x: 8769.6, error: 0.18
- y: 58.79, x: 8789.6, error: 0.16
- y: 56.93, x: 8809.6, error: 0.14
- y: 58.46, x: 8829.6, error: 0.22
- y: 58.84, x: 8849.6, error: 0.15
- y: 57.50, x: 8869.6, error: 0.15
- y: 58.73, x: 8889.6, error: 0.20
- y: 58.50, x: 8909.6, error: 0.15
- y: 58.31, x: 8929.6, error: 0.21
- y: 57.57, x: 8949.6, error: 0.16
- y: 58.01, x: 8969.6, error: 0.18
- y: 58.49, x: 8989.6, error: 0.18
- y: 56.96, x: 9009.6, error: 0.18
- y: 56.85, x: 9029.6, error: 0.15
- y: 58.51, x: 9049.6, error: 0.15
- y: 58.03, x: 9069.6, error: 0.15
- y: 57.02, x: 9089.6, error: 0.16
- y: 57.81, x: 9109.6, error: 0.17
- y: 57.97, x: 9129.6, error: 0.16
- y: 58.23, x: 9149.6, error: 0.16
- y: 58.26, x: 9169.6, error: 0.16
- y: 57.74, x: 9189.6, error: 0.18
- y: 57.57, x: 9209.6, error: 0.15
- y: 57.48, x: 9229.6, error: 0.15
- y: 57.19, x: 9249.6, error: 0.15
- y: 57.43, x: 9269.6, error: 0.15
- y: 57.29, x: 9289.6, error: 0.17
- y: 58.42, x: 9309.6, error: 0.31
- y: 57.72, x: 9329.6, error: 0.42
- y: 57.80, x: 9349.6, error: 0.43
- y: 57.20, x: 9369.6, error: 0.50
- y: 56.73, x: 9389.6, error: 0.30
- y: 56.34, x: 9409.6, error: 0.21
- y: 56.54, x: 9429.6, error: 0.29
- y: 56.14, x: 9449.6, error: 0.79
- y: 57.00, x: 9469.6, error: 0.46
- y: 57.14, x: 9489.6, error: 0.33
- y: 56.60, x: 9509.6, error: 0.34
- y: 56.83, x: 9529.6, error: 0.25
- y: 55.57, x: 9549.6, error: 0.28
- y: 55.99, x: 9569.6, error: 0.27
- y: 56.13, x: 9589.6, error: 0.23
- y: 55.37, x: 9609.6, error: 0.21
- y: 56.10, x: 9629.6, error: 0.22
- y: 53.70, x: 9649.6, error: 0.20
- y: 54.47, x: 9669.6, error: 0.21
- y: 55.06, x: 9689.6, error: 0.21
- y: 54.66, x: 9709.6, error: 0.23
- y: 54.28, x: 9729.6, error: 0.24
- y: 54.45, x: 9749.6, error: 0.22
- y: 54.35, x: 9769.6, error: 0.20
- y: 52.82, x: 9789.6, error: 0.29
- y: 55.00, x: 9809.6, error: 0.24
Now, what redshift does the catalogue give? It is 0.000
